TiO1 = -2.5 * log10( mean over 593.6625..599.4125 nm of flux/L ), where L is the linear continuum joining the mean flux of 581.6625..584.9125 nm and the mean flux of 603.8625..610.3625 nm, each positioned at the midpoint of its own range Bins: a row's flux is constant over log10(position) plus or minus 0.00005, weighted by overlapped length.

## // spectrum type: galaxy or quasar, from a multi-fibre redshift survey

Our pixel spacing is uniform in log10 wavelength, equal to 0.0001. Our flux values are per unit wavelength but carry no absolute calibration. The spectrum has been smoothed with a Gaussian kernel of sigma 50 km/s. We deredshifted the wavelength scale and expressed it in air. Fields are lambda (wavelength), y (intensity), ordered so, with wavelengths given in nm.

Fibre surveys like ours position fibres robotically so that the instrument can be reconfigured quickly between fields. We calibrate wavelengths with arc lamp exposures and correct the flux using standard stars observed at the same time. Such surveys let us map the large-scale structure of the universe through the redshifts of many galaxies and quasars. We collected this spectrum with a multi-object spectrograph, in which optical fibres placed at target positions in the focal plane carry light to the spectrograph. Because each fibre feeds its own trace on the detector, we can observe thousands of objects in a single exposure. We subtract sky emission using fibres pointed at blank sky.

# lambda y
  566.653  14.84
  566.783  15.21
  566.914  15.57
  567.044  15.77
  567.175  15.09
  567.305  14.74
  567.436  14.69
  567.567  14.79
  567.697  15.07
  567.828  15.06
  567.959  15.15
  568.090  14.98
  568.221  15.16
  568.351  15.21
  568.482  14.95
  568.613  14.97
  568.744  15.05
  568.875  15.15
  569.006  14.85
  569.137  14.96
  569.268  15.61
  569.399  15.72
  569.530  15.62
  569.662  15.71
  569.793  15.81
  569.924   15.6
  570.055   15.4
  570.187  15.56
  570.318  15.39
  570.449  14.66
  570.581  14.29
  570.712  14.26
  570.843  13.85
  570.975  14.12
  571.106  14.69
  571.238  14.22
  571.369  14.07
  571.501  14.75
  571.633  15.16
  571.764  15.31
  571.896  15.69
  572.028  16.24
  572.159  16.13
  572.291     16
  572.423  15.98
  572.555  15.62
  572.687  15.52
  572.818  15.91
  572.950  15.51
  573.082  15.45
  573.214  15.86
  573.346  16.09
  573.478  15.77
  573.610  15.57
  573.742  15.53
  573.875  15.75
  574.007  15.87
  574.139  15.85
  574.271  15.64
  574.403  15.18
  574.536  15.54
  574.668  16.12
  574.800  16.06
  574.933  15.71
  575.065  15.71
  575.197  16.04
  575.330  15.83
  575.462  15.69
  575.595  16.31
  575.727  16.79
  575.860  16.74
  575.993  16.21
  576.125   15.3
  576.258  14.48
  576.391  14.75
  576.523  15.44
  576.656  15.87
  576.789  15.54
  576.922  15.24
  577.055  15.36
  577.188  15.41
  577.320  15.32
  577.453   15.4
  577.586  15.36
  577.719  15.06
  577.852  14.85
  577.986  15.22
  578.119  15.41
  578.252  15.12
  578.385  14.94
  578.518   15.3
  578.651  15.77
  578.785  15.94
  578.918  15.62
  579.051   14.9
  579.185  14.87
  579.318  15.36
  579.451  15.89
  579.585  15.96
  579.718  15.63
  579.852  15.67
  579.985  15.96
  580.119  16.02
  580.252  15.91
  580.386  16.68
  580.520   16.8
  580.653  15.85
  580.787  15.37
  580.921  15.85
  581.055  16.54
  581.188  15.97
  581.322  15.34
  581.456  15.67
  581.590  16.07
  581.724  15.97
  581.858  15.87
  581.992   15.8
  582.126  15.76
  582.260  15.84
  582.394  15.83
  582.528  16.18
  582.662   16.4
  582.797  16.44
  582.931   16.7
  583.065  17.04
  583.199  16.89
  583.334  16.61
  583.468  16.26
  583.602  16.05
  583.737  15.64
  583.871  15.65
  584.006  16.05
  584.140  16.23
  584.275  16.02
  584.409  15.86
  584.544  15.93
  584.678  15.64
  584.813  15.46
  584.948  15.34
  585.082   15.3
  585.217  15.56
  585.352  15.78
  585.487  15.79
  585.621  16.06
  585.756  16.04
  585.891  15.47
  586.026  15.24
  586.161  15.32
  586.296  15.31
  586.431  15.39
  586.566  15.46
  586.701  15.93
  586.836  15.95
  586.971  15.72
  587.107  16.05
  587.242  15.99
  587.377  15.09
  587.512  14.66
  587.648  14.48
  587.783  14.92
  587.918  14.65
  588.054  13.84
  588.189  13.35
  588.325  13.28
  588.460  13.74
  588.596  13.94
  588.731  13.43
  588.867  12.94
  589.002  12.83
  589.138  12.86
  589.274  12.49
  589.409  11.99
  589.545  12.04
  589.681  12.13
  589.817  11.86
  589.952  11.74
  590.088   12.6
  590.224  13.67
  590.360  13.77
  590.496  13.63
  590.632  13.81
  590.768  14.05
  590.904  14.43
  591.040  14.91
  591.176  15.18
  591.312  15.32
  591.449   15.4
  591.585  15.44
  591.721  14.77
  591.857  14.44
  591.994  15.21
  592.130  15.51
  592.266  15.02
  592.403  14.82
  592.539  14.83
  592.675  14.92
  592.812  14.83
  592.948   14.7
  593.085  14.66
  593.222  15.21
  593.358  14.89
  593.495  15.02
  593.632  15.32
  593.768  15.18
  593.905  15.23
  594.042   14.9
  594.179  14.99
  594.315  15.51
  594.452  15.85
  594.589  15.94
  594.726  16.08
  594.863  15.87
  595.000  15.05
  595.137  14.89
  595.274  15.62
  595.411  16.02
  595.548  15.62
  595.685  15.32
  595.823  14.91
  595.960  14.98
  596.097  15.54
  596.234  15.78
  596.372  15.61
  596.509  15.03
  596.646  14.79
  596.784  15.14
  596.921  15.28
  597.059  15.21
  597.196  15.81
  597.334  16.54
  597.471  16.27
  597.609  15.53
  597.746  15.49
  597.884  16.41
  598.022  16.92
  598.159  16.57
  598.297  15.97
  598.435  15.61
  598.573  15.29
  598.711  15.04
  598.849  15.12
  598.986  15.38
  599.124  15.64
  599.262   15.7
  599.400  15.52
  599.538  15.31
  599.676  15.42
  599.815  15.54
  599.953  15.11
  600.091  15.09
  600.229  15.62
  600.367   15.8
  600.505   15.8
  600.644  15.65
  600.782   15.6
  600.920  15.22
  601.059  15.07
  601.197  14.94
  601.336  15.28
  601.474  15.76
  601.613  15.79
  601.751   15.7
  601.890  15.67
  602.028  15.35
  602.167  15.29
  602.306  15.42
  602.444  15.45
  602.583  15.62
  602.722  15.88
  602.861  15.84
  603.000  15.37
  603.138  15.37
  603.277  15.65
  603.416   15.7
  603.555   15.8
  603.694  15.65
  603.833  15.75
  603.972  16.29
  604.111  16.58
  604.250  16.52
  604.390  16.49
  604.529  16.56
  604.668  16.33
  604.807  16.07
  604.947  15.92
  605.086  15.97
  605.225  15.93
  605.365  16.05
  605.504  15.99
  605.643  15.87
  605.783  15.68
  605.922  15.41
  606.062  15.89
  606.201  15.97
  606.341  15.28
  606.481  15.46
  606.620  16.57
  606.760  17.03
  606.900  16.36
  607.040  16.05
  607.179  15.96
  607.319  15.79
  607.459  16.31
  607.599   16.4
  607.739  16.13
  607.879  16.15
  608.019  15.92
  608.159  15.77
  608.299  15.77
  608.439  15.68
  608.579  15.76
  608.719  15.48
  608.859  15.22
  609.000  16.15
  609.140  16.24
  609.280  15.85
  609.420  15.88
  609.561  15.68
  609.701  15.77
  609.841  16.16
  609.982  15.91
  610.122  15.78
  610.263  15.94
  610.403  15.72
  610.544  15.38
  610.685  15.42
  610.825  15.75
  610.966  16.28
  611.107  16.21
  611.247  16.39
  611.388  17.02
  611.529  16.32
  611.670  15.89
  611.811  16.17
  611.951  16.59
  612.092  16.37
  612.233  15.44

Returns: 0.033 mag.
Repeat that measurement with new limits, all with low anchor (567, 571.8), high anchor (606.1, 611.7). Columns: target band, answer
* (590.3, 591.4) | 0.08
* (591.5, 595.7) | 0.03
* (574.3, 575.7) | -0.05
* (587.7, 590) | 0.18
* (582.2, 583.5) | -0.07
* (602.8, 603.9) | 0.01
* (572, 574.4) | -0.05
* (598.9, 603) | 0.02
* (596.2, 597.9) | 0.01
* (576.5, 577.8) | -0.01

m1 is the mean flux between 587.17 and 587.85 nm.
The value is 15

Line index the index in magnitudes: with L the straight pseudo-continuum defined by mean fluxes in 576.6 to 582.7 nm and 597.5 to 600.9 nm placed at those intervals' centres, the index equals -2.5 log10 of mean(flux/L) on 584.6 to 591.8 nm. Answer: 0.09 mag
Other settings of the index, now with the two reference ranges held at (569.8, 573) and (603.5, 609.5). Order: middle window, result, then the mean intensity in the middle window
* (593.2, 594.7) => 0.03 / 15.3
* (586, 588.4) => 0.04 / 15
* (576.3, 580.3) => -0.01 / 15.4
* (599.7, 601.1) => 0.03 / 15.5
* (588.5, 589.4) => 0.19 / 13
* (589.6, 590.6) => 0.22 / 12.8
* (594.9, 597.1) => 0.03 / 15.3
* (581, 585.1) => -0.04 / 16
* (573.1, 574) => -0.04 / 15.7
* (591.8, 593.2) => 0.05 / 14.9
